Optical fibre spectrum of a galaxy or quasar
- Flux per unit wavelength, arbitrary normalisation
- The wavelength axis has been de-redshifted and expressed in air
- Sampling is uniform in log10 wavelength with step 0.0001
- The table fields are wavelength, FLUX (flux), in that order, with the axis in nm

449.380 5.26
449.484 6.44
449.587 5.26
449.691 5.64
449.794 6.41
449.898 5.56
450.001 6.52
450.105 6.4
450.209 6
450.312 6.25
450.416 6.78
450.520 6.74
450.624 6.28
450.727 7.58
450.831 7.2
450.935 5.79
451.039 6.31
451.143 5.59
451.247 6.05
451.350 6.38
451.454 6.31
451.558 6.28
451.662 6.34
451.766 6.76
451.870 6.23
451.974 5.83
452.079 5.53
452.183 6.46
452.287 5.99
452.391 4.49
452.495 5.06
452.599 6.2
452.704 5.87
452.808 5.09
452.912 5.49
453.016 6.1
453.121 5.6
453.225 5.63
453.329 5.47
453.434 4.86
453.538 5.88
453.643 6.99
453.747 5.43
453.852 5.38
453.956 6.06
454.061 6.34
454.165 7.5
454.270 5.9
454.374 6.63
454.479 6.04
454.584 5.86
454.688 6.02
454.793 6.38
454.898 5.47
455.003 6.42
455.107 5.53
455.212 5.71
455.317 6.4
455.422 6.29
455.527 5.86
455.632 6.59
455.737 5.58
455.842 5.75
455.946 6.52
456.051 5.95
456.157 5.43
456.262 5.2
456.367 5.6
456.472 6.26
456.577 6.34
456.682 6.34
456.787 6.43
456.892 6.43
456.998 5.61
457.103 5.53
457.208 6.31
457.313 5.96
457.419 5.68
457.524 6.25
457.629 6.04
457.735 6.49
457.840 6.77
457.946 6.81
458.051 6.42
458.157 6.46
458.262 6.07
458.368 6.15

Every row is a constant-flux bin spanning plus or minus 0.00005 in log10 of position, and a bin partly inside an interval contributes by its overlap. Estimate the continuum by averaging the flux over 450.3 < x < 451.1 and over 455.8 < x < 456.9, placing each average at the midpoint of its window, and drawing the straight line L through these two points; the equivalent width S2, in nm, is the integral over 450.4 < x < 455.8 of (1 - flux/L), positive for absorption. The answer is 0.27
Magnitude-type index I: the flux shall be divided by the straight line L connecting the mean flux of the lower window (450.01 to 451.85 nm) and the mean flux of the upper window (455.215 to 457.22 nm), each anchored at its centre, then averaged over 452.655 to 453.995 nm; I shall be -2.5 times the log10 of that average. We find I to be 0.100 mag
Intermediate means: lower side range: 6.41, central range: 5.68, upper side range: 6.01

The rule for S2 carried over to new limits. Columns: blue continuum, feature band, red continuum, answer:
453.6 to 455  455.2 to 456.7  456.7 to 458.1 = 0.05 nm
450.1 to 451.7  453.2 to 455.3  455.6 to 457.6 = 0.06 nm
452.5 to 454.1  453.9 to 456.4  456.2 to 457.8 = -0.07 nm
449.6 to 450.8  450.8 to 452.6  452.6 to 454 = 0.00 nm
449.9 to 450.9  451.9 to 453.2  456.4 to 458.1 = 0.16 nm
